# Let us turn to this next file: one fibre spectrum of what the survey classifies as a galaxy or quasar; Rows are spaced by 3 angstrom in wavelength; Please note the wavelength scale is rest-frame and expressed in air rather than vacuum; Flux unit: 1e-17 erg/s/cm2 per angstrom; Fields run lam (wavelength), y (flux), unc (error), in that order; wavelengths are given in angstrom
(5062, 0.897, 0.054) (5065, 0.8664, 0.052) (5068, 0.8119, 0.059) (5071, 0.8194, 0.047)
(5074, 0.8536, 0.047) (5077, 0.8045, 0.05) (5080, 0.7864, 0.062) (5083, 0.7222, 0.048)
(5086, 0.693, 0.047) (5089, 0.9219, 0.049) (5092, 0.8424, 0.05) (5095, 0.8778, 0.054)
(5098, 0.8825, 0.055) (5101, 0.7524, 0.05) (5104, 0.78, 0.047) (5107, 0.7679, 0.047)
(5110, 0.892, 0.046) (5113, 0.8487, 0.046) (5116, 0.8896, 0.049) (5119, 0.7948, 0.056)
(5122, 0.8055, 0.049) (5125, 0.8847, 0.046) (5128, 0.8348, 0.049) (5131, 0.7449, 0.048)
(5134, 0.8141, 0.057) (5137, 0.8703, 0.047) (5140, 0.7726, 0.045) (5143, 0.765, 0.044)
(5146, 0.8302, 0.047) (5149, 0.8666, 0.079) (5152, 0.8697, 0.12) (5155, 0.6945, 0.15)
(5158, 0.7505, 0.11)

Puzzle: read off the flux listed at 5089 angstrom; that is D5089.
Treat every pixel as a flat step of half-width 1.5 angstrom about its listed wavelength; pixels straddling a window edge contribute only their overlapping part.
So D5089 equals 0.9219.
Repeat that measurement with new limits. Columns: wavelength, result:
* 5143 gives 0.765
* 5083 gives 0.7222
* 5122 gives 0.8055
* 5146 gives 0.8302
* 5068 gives 0.8119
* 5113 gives 0.8487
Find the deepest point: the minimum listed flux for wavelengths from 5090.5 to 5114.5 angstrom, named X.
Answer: 0.7524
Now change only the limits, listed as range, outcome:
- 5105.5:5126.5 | 0.7679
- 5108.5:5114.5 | 0.8487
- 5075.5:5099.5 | 0.693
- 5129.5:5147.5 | 0.7449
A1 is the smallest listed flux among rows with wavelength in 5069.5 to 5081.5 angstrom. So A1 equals 0.7864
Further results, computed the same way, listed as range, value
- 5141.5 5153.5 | 0.765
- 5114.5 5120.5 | 0.7948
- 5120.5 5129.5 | 0.8055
